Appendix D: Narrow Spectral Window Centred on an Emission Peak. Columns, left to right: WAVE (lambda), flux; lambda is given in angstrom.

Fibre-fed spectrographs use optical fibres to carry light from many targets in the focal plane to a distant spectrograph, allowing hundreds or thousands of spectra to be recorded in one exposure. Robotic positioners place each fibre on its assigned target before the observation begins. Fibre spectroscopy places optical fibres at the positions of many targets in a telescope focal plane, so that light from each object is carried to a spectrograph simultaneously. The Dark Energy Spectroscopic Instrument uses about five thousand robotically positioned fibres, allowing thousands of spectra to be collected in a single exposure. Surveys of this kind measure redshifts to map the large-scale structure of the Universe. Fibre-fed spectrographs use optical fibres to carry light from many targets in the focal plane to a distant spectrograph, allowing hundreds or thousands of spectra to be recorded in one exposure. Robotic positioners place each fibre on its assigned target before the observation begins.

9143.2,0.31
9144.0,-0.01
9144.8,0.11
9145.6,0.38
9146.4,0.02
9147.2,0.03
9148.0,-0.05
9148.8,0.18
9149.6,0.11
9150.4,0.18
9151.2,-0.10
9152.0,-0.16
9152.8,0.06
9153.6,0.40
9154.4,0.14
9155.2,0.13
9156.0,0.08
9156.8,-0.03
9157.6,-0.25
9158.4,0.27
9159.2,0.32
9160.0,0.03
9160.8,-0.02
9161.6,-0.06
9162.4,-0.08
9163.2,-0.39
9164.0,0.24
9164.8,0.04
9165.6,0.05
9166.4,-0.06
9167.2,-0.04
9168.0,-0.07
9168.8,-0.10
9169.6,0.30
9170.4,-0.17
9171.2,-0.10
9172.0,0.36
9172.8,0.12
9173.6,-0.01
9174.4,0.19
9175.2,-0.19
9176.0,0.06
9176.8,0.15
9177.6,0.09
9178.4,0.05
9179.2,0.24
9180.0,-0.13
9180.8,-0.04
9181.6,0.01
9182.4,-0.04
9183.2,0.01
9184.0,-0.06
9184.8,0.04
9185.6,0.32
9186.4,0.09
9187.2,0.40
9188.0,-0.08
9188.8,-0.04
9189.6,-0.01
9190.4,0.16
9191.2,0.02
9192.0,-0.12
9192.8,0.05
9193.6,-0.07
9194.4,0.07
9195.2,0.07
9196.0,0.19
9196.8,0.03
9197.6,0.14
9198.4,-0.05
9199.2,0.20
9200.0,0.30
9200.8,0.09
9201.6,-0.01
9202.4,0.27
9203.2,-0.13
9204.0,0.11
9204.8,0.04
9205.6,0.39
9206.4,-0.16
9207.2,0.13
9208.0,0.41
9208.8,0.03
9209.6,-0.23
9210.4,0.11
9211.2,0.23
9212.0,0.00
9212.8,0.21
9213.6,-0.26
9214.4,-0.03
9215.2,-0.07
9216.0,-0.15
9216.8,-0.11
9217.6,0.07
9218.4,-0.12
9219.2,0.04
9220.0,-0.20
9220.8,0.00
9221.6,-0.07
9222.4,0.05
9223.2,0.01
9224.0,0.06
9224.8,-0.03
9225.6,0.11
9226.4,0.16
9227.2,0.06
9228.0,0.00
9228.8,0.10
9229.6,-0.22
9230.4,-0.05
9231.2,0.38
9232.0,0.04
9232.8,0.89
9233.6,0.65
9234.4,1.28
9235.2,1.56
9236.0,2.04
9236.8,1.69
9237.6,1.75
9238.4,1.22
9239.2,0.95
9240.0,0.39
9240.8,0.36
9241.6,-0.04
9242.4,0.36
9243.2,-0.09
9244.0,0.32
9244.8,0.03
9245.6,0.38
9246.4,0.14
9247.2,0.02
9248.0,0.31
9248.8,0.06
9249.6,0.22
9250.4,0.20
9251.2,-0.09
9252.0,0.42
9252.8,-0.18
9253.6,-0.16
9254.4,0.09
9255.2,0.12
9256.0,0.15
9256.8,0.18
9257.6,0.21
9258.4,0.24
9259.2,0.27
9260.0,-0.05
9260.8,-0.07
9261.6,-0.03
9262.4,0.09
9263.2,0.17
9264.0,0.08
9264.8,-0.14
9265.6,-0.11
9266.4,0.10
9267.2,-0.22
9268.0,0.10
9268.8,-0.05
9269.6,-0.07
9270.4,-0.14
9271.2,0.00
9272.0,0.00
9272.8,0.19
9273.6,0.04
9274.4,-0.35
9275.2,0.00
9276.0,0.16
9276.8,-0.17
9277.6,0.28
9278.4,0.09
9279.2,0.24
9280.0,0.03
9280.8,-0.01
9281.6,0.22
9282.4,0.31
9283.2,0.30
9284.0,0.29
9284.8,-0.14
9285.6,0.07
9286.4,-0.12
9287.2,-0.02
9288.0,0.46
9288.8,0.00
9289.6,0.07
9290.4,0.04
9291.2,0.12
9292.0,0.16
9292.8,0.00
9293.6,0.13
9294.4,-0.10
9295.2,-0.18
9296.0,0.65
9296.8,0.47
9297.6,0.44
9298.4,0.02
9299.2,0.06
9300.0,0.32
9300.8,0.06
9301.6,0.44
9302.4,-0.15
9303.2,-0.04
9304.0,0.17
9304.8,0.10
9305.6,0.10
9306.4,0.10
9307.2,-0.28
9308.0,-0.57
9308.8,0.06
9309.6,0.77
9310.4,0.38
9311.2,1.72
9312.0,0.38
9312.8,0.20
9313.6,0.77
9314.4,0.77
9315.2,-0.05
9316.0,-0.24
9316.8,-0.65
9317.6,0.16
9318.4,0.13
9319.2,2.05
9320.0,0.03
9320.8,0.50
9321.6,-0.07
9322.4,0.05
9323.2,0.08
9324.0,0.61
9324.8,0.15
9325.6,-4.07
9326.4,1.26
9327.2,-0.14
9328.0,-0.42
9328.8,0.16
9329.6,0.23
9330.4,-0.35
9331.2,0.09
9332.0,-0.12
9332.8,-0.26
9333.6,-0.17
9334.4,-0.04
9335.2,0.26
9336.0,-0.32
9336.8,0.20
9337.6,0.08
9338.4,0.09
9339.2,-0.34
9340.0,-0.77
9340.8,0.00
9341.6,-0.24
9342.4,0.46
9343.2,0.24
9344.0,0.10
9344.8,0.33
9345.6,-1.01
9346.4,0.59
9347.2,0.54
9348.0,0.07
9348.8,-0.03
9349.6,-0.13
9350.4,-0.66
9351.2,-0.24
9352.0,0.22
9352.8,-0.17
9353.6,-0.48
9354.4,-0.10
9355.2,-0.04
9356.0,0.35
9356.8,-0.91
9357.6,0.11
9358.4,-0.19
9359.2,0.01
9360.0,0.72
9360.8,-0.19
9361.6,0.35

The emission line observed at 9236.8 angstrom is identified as Hbeta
